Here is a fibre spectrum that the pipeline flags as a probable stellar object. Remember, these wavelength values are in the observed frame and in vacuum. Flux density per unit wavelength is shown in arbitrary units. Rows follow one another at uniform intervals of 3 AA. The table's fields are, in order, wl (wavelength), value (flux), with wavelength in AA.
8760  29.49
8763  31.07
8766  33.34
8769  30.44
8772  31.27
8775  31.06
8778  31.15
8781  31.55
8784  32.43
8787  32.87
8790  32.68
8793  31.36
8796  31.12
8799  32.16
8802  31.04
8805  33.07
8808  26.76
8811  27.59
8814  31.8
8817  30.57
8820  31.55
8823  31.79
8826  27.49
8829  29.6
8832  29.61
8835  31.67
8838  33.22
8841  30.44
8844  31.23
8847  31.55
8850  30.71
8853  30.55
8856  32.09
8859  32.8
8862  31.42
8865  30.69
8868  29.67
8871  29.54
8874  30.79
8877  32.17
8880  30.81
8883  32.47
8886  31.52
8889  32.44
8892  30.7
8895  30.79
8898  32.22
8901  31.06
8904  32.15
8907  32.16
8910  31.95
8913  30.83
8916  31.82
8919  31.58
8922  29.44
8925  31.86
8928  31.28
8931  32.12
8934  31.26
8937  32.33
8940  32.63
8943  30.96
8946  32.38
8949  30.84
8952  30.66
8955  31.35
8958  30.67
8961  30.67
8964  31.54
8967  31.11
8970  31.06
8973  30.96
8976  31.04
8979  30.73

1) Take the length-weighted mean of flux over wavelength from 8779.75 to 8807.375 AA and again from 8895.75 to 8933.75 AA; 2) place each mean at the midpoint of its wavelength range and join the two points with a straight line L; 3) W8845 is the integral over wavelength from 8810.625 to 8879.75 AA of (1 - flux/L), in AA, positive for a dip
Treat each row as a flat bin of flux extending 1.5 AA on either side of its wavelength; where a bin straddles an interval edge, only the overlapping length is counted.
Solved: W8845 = 1.9 AA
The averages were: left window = 31.9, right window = 31.5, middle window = 30.9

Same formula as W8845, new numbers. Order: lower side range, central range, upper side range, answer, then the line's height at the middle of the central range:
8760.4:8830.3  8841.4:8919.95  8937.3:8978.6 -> -0.6 AA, 31.1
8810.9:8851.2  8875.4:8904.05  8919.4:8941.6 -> -0.4 AA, 31.2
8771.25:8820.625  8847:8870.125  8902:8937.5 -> 0.2 AA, 31.4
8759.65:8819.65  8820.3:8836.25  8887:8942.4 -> 0.6 AA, 31.3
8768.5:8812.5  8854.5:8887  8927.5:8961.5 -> 0.0 AA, 31.3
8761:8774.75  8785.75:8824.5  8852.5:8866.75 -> 0.5 AA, 31.5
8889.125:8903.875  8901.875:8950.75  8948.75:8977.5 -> -0.6 AA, 31.2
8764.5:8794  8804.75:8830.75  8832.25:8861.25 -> 1.4 AA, 31.6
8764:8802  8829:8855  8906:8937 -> 0.5 AA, 31.6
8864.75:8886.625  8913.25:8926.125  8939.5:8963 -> 0.0 AA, 31.1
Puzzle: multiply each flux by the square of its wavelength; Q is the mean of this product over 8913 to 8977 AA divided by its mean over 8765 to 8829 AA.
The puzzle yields 1.04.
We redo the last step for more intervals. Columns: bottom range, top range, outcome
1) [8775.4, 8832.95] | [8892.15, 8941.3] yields 1.05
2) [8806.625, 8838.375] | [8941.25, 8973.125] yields 1.07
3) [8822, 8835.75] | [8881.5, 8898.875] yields 1.07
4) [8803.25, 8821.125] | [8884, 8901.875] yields 1.06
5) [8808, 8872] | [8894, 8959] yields 1.05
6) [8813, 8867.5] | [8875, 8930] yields 1.03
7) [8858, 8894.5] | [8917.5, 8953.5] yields 1.02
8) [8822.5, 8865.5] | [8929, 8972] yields 1.04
